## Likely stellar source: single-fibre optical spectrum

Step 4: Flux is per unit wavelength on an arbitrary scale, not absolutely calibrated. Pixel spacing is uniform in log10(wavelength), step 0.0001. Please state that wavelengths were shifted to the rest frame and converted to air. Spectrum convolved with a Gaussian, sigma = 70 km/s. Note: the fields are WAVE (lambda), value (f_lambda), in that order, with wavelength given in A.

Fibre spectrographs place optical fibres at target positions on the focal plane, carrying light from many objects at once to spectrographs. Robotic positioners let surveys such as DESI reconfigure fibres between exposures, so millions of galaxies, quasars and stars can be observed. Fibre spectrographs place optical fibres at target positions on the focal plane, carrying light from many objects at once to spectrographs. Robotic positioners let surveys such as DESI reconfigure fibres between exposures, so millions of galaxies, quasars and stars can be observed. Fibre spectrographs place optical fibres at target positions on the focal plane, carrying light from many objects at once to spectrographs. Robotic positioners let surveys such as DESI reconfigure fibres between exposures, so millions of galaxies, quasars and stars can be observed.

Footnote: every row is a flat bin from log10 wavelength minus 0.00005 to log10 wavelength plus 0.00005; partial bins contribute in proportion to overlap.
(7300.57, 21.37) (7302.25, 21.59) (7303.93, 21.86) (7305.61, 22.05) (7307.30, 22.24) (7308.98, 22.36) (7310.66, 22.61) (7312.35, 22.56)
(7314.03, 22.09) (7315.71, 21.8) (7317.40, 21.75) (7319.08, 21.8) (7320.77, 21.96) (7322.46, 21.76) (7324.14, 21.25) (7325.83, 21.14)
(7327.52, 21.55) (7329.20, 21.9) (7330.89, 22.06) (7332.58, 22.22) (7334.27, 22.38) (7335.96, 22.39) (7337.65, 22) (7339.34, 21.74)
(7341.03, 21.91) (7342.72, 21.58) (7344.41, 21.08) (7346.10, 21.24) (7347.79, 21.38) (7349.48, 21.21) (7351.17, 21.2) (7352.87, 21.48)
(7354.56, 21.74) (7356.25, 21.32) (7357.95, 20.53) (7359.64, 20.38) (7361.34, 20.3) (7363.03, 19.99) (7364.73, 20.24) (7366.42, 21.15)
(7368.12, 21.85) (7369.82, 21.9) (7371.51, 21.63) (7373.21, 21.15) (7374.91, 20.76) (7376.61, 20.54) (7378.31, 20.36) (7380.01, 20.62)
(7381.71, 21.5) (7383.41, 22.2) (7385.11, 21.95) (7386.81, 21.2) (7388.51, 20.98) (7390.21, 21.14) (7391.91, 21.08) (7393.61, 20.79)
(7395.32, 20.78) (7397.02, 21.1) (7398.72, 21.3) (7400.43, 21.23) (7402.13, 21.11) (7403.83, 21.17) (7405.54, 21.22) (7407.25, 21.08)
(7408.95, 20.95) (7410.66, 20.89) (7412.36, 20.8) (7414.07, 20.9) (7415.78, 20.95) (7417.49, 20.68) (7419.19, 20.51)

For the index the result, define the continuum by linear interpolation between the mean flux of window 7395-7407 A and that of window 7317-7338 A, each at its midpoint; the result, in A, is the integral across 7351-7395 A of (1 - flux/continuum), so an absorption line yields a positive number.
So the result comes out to 0.7 A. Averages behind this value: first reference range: 21.9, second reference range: 21.1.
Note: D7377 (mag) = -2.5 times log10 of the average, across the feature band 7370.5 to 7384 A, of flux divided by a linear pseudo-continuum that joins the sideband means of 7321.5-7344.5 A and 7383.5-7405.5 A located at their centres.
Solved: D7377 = 0.01 mag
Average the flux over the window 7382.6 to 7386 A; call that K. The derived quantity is 22.1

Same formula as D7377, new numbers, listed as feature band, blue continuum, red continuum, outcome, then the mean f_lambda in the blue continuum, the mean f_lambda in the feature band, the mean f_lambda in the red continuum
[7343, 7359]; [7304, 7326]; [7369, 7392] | 0.02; 22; 21.3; 21.2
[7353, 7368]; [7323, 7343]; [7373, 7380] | 0.01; 21.9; 20.8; 20.6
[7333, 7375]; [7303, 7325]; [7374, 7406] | 0.01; 22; 21.3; 21.1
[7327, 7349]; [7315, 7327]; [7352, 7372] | -0.02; 21.6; 21.8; 21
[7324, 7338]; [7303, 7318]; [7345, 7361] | -0.01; 22.1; 21.9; 21.1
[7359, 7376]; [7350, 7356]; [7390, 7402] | 0.02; 21.5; 20.9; 21.1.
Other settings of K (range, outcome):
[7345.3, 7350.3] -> 21.3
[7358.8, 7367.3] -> 20.4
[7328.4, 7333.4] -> 22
